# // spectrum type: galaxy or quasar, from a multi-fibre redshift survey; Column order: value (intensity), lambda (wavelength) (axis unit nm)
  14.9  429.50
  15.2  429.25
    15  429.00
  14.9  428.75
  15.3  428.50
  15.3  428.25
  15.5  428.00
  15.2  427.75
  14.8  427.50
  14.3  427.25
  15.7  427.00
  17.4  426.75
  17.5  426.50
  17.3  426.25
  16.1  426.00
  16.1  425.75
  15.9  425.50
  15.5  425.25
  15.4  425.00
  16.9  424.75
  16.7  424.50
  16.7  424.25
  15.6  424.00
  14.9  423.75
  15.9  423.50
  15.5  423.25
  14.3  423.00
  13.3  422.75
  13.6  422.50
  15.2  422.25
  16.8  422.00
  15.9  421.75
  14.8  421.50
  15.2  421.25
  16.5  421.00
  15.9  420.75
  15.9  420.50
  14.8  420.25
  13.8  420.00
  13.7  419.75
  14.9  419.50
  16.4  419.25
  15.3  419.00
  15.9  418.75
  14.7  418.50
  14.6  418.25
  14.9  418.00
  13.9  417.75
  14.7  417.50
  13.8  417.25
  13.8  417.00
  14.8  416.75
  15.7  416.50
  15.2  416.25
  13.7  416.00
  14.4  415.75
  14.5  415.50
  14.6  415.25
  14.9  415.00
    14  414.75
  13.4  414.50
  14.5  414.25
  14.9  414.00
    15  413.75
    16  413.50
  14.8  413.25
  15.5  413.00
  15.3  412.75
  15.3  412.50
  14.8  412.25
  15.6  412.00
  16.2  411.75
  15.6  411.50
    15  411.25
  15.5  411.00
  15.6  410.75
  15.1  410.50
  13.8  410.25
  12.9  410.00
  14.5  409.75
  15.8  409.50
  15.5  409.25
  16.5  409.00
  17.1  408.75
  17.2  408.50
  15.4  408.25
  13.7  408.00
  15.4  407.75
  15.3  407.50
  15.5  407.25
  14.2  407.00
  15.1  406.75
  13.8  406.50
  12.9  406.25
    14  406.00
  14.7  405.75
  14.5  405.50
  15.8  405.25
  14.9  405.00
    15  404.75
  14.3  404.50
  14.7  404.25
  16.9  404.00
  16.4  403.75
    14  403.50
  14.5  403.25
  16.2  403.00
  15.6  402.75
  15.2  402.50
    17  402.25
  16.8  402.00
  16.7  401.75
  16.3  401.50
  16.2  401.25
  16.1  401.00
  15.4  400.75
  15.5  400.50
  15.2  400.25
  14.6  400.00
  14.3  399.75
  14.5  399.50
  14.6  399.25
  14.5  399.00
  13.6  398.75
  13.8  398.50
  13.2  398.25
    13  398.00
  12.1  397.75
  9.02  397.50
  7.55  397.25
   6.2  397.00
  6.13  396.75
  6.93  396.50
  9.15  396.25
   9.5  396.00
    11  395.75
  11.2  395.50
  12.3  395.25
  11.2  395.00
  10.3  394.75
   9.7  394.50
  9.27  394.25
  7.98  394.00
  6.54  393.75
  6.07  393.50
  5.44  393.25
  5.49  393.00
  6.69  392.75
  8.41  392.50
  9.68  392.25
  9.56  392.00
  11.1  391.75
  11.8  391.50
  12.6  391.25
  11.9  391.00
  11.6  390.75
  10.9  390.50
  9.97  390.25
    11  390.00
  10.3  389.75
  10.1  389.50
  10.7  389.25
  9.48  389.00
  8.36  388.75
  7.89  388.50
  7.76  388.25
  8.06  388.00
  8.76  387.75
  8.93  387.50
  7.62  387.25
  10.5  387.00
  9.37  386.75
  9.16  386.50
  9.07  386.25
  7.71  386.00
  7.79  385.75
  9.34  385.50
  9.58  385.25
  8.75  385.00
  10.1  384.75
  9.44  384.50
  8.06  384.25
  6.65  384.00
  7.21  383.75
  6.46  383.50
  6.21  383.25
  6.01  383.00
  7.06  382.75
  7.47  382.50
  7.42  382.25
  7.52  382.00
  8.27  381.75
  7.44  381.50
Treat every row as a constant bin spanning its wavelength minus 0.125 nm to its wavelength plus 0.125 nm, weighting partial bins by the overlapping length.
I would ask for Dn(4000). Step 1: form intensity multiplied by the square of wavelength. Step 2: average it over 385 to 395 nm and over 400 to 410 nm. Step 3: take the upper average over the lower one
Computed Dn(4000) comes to 1.81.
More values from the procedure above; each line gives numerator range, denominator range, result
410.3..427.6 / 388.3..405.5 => 1.42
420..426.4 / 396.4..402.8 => 1.30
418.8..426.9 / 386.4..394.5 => 2.00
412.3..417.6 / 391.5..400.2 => 1.58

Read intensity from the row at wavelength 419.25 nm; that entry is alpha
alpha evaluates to 16.4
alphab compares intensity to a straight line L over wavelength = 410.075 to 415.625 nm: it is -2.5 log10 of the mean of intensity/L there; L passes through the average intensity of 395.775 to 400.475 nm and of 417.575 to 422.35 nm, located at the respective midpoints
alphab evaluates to -0.07 mag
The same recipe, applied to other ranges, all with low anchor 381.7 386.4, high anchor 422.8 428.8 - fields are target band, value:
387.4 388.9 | 0.05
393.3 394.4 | 0.30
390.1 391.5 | -0.24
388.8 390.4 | -0.14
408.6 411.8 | -0.19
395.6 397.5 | 0.25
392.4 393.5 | 0.43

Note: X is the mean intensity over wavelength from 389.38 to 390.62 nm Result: 10.5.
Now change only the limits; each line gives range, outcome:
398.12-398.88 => 13.5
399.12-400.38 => 14.6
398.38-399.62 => 14.2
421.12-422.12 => 15.7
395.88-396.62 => 8.53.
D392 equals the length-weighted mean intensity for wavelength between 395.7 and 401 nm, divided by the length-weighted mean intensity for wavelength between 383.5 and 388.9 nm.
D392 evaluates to 1.4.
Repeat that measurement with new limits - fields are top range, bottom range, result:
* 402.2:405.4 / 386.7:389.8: 1.70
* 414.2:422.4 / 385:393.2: 1.59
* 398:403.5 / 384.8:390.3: 1.66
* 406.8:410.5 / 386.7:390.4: 1.64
